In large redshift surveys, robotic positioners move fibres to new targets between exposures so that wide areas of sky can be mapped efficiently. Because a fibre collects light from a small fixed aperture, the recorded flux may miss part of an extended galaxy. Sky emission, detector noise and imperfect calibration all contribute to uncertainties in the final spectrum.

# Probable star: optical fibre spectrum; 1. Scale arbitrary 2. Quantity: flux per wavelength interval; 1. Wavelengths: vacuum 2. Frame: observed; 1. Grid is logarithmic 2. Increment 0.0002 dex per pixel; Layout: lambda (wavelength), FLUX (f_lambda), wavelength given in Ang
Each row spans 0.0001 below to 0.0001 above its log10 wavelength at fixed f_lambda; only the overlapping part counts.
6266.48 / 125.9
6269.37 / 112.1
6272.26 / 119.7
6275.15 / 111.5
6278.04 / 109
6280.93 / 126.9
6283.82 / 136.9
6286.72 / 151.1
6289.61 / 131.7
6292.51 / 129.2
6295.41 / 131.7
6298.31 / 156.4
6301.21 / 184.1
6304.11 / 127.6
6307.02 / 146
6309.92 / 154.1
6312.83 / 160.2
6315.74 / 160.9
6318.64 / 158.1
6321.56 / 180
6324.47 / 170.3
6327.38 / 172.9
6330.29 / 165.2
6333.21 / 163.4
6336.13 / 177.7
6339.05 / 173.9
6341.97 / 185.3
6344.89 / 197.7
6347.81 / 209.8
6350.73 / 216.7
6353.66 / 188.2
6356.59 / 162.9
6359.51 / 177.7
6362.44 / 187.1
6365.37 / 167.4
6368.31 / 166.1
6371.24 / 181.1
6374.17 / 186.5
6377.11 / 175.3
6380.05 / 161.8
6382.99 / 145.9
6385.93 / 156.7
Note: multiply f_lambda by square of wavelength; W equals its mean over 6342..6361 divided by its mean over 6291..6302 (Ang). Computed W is 1.3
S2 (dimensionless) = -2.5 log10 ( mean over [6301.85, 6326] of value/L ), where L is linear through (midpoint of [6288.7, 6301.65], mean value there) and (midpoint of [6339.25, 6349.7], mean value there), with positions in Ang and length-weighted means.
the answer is 0.04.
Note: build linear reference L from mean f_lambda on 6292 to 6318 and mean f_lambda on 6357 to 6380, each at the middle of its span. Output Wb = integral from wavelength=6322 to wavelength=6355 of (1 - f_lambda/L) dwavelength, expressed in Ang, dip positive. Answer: -3.9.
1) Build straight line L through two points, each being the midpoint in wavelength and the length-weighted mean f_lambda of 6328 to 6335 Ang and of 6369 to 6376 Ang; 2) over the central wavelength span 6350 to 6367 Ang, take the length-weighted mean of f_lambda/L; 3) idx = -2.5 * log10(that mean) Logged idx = -0.03 mag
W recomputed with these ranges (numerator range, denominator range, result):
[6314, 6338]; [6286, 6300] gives 1.21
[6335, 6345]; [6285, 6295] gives 1.35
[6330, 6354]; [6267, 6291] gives 1.53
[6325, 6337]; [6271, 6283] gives 1.46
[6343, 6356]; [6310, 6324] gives 1.23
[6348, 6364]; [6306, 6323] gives 1.19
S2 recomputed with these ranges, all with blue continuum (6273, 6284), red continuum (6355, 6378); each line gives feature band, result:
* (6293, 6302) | -0.16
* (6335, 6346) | -0.15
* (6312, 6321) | -0.13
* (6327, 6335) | -0.10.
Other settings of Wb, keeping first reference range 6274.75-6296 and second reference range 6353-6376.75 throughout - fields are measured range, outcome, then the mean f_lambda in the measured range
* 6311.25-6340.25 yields -2.8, 168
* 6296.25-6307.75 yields -1.1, 153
